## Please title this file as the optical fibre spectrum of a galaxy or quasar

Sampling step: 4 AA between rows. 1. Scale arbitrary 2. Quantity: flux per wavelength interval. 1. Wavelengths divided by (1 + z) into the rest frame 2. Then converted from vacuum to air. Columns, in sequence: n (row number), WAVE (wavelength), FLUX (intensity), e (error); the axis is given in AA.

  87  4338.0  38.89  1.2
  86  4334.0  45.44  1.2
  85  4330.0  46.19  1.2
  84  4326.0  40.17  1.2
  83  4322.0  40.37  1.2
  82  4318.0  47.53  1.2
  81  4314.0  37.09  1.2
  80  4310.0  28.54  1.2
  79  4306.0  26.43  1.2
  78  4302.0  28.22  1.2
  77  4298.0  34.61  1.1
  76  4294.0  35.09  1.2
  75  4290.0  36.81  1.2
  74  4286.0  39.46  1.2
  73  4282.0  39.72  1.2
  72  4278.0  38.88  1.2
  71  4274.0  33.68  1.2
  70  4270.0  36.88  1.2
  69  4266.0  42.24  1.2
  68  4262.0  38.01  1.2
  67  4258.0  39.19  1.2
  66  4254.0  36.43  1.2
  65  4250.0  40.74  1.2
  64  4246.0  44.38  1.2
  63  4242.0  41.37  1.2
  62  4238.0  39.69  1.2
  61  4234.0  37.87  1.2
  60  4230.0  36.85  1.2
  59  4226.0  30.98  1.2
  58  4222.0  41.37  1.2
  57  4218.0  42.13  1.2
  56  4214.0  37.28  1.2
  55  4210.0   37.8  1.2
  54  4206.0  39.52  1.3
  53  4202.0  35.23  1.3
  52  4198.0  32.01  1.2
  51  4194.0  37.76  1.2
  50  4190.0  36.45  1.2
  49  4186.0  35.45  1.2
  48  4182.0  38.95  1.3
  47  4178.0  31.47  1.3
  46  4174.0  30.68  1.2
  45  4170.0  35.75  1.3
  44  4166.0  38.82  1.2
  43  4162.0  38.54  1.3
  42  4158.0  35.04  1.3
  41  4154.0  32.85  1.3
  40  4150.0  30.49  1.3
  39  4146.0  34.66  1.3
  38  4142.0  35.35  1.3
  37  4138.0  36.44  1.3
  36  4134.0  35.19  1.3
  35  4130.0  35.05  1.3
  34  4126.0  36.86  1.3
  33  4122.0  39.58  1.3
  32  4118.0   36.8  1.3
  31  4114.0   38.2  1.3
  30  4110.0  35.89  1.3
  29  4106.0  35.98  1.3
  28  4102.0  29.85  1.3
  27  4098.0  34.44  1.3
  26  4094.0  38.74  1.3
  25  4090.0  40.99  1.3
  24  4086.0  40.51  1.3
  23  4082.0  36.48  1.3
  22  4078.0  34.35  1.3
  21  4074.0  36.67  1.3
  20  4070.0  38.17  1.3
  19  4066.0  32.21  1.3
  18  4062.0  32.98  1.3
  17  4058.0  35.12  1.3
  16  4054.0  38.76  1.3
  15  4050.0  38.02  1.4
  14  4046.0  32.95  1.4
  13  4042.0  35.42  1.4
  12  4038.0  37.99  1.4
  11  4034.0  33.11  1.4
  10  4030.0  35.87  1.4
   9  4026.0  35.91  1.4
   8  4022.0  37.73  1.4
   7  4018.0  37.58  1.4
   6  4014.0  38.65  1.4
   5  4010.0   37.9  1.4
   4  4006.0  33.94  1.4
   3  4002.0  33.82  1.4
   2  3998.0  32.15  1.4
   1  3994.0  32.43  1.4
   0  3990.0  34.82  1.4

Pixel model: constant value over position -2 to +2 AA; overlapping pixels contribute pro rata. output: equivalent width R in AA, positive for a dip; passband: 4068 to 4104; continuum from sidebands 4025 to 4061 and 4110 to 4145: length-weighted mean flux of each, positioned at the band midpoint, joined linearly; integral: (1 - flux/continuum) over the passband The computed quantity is -0.5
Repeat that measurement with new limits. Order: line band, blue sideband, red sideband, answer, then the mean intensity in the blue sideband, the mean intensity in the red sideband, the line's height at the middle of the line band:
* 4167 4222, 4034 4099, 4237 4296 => 2.23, 36.4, 38.8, 38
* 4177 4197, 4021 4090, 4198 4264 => 0.97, 36.1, 38.5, 37.9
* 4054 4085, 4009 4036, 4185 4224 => 1.11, 36.6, 37.6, 36.9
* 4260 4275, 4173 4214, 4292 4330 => -0.89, 35.7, 35.9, 35.8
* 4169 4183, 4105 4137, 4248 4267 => 1.46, 36.7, 39.2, 37.7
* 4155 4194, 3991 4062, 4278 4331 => 0.60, 35.6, 36.8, 36.3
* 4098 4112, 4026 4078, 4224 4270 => 0.95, 35.6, 38.8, 36.4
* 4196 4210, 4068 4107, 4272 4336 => 0.43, 36.6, 37.4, 37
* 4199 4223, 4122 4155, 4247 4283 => -0.95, 35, 38.5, 37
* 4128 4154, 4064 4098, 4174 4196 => 1.29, 37.1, 35.5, 36.2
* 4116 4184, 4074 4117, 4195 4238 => 2.62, 36.6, 37.2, 36.9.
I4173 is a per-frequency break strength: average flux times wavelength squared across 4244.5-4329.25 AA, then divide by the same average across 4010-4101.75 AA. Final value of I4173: 1.1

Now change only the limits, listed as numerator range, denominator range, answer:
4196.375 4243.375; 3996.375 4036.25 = 1.16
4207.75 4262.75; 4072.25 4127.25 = 1.13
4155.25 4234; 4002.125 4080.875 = 1.09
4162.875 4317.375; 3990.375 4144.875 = 1.11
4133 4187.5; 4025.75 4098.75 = 1.01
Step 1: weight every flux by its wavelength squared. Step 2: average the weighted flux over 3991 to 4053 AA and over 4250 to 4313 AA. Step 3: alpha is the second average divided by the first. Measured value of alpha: 1.14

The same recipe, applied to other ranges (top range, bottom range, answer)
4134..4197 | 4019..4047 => 1.05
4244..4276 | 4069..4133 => 1.14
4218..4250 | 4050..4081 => 1.19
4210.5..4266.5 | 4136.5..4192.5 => 1.15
